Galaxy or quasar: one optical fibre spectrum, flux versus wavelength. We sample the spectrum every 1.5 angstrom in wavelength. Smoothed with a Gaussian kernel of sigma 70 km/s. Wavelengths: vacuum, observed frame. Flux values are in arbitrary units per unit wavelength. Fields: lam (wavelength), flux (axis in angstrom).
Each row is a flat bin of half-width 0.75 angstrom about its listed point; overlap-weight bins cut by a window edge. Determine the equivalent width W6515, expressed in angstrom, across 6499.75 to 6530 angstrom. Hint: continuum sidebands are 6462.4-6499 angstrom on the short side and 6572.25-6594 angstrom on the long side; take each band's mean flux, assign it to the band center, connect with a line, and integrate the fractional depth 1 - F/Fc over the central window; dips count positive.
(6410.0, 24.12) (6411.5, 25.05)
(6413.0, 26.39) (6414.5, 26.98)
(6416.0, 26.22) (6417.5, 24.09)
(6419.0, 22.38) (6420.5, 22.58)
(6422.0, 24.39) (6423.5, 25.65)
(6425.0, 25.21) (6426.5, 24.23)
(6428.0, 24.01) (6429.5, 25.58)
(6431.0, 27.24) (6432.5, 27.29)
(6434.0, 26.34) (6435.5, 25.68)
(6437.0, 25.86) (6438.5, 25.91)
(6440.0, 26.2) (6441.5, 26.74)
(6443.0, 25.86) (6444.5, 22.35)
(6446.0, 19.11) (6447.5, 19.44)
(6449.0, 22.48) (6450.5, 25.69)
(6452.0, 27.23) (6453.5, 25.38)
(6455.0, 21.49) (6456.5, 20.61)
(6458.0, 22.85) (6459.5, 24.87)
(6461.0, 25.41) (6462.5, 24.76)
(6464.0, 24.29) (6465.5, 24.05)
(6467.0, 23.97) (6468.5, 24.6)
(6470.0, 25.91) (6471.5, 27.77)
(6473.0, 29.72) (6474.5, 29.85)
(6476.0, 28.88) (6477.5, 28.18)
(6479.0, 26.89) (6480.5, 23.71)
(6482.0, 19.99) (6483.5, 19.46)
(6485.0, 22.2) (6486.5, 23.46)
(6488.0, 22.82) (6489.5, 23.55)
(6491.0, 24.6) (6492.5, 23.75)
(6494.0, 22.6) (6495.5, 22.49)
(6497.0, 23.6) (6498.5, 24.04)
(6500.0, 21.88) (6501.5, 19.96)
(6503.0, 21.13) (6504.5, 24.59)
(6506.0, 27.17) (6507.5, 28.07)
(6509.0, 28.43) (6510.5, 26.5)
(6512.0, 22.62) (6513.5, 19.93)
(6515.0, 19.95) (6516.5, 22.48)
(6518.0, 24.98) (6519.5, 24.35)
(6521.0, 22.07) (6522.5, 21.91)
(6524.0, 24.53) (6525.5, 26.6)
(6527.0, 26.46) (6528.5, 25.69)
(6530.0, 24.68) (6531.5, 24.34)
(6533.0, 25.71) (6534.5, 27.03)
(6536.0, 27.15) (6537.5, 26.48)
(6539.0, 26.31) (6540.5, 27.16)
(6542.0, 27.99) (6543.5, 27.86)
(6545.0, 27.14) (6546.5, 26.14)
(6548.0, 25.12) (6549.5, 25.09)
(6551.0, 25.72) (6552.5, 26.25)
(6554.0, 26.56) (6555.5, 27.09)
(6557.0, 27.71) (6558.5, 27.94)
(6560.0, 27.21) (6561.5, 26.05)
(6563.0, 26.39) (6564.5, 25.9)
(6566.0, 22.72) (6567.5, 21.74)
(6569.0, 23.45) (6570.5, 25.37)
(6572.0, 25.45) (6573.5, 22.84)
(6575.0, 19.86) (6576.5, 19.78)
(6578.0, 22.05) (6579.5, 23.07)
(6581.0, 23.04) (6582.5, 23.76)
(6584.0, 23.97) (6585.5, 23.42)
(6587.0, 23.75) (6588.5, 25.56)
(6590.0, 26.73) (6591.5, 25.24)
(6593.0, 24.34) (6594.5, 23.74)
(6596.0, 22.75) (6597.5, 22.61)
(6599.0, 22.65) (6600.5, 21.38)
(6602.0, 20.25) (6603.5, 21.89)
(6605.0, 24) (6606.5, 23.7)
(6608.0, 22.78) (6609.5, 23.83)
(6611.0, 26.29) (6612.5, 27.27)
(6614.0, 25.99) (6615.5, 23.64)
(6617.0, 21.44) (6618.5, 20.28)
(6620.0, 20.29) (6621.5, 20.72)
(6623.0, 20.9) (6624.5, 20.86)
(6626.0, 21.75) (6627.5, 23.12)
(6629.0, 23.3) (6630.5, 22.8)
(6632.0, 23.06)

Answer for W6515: 0.25 angstrom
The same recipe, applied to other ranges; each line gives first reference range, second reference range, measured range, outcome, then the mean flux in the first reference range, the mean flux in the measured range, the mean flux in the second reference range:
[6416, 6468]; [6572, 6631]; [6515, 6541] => -1.5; 24.4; 25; 23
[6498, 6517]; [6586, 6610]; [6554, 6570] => -1.5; 23.6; 25.7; 23.4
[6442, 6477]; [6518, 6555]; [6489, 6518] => 2.0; 24.7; 23.6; 25.8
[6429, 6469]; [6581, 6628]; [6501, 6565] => -4.4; 24.5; 25.4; 23.2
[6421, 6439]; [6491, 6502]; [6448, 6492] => -1.3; 25.6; 24.6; 22.8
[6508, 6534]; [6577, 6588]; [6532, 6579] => -3.4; 24.3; 25.4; 23.3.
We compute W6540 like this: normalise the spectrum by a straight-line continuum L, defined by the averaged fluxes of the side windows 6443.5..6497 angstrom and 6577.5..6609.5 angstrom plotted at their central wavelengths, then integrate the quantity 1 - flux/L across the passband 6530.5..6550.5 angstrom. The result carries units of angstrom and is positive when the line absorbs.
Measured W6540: -2.3 angstrom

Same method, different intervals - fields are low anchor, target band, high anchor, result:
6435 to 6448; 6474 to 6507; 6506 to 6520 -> 0.6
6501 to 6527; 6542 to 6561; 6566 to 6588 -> -2.7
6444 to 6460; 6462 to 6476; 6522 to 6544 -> -1.6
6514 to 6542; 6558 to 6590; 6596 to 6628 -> -0.4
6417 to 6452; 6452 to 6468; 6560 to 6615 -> 0.3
